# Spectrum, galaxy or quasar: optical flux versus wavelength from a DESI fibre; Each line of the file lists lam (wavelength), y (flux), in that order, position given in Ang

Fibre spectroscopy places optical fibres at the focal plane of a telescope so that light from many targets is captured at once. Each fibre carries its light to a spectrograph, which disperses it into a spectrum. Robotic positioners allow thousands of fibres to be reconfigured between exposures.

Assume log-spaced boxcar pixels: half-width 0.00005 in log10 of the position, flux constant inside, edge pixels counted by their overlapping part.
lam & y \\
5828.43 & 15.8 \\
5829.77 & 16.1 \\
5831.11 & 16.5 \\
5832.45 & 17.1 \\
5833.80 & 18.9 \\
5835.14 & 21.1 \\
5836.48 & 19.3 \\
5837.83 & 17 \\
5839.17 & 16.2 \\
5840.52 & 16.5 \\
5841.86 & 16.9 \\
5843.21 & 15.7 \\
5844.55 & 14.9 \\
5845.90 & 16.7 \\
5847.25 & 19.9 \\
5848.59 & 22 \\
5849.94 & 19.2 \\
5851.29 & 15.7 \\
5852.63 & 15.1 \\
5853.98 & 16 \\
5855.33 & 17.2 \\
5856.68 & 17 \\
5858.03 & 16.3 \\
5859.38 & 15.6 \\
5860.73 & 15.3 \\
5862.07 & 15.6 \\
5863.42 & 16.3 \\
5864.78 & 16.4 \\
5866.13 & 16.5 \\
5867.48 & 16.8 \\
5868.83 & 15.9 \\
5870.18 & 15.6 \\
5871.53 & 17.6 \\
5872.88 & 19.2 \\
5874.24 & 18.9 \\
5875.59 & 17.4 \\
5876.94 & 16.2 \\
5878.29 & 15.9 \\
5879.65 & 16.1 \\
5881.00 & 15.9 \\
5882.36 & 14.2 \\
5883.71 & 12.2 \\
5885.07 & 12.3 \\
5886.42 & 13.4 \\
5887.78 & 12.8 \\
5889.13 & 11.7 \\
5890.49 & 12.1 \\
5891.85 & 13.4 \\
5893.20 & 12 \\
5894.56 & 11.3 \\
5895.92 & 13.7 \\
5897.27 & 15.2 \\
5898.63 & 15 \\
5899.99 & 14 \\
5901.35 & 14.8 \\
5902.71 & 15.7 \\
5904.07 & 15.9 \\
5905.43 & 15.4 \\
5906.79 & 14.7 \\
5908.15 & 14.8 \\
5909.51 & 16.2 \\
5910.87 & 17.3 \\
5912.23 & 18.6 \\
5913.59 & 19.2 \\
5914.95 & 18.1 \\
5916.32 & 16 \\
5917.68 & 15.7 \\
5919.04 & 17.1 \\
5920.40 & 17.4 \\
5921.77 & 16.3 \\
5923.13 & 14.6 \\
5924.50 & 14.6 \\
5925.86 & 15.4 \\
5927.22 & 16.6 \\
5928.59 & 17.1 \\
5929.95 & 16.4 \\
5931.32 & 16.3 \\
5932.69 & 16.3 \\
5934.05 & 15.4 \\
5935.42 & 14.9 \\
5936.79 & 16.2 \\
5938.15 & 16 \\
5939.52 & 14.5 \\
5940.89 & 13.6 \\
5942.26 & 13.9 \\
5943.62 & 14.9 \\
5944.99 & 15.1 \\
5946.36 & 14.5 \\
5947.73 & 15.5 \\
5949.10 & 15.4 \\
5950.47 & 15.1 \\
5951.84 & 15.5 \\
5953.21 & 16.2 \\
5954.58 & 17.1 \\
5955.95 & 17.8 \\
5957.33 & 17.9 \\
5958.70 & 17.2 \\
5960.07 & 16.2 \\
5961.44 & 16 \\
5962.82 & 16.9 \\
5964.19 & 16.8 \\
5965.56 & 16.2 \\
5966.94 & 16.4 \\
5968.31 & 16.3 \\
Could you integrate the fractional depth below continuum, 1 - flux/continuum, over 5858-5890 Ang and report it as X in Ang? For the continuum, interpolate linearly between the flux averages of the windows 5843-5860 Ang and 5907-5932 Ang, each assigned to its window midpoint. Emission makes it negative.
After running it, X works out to 2.52 Ang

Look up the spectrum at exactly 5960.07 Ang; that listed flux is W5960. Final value 16.2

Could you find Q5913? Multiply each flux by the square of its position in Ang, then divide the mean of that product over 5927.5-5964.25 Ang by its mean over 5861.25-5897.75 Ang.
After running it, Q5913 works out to 1.1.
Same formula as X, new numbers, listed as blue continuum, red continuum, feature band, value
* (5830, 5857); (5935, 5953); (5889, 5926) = 1.42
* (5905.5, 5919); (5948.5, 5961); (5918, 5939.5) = 0.81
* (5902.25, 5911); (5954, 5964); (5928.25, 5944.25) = 0.94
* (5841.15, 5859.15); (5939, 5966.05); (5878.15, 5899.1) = 3.92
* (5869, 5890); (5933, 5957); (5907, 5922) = -1.52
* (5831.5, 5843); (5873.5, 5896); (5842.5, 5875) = -1.67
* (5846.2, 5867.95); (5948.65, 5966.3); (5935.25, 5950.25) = 1.45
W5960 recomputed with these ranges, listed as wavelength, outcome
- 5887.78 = 12.8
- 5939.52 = 14.5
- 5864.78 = 16.4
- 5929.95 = 16.4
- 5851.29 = 15.7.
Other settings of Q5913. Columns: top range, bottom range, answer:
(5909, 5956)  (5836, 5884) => 0.98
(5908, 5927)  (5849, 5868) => 1.03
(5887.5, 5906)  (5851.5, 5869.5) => 0.87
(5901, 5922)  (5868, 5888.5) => 1.07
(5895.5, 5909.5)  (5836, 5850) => 0.87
